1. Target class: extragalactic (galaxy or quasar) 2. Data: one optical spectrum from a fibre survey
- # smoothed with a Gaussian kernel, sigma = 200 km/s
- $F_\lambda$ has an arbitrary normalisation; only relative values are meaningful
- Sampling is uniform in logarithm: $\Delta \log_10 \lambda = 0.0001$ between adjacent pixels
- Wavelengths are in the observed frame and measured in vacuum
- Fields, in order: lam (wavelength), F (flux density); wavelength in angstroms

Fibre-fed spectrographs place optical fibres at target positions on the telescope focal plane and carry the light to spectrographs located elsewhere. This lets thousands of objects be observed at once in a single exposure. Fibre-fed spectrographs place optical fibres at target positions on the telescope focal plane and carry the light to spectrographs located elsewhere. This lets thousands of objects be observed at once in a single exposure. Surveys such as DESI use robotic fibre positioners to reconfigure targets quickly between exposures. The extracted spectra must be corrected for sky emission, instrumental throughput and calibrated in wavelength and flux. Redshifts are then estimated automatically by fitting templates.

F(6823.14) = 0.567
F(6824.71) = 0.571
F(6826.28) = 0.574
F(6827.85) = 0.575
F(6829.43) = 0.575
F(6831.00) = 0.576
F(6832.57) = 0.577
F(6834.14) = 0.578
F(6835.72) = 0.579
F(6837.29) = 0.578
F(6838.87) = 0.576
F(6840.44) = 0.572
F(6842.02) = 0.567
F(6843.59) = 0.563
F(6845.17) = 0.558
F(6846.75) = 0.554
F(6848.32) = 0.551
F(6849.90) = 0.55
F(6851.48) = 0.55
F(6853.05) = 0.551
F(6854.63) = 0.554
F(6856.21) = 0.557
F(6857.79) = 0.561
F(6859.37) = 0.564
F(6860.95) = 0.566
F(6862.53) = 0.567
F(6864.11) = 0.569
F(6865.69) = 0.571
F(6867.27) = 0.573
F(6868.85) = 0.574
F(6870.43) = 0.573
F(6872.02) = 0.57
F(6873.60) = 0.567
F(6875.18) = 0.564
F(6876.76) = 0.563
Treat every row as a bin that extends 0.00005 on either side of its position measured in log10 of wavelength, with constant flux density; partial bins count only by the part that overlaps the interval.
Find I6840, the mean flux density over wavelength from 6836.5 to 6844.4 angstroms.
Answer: 0.571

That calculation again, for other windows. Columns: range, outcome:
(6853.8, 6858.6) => 0.557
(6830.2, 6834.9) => 0.578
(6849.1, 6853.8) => 0.551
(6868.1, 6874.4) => 0.571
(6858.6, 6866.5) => 0.568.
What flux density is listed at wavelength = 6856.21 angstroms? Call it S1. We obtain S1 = 0.557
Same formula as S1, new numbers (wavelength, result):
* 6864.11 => 0.569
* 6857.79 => 0.561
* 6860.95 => 0.566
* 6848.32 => 0.551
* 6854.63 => 0.554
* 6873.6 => 0.567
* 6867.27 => 0.573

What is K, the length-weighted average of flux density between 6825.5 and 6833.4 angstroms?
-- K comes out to 0.576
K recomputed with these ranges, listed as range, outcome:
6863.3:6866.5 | 0.57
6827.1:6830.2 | 0.574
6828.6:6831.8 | 0.575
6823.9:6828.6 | 0.574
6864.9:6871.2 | 0.573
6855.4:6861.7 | 0.562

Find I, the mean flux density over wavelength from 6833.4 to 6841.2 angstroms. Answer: 0.576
